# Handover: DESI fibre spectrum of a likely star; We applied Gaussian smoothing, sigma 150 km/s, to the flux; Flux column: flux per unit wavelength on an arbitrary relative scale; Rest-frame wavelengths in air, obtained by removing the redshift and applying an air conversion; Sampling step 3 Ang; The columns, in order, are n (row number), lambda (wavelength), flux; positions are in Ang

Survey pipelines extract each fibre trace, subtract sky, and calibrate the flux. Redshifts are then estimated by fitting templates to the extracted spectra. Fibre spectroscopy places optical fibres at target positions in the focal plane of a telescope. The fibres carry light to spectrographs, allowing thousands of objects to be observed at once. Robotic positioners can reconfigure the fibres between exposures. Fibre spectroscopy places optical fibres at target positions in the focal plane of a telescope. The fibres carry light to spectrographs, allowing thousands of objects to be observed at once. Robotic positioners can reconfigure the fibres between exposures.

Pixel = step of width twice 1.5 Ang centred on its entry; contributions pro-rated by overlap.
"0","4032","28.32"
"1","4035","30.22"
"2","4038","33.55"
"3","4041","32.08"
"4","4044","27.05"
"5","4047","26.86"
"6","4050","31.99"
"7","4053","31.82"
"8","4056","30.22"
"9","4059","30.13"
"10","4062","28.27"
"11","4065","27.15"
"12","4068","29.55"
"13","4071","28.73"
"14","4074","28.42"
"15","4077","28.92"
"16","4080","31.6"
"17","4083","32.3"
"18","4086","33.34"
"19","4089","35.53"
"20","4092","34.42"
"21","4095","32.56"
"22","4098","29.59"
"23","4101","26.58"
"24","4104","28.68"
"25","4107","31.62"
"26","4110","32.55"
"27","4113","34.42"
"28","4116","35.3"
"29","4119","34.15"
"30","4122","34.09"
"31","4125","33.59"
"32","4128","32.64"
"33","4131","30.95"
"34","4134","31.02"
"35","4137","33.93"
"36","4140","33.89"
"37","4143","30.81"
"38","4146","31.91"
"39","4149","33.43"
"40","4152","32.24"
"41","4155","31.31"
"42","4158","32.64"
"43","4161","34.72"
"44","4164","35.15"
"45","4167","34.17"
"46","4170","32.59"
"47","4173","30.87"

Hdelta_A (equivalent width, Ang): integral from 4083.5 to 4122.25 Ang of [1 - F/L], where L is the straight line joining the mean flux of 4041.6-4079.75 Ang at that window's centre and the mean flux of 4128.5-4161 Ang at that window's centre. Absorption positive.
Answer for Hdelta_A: -2.1 Ang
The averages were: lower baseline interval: 29.2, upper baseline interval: 32.3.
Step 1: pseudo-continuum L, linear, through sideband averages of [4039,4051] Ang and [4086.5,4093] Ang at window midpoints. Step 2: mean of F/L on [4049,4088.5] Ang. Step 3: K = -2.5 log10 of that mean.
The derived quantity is 0.07 mag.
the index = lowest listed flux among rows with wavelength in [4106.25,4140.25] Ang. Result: 30.95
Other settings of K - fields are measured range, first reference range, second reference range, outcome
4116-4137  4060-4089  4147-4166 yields -0.03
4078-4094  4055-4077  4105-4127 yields -0.09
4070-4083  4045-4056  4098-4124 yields 0.04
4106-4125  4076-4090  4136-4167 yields -0.03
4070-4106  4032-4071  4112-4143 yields 0.02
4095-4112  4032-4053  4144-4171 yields 0.06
